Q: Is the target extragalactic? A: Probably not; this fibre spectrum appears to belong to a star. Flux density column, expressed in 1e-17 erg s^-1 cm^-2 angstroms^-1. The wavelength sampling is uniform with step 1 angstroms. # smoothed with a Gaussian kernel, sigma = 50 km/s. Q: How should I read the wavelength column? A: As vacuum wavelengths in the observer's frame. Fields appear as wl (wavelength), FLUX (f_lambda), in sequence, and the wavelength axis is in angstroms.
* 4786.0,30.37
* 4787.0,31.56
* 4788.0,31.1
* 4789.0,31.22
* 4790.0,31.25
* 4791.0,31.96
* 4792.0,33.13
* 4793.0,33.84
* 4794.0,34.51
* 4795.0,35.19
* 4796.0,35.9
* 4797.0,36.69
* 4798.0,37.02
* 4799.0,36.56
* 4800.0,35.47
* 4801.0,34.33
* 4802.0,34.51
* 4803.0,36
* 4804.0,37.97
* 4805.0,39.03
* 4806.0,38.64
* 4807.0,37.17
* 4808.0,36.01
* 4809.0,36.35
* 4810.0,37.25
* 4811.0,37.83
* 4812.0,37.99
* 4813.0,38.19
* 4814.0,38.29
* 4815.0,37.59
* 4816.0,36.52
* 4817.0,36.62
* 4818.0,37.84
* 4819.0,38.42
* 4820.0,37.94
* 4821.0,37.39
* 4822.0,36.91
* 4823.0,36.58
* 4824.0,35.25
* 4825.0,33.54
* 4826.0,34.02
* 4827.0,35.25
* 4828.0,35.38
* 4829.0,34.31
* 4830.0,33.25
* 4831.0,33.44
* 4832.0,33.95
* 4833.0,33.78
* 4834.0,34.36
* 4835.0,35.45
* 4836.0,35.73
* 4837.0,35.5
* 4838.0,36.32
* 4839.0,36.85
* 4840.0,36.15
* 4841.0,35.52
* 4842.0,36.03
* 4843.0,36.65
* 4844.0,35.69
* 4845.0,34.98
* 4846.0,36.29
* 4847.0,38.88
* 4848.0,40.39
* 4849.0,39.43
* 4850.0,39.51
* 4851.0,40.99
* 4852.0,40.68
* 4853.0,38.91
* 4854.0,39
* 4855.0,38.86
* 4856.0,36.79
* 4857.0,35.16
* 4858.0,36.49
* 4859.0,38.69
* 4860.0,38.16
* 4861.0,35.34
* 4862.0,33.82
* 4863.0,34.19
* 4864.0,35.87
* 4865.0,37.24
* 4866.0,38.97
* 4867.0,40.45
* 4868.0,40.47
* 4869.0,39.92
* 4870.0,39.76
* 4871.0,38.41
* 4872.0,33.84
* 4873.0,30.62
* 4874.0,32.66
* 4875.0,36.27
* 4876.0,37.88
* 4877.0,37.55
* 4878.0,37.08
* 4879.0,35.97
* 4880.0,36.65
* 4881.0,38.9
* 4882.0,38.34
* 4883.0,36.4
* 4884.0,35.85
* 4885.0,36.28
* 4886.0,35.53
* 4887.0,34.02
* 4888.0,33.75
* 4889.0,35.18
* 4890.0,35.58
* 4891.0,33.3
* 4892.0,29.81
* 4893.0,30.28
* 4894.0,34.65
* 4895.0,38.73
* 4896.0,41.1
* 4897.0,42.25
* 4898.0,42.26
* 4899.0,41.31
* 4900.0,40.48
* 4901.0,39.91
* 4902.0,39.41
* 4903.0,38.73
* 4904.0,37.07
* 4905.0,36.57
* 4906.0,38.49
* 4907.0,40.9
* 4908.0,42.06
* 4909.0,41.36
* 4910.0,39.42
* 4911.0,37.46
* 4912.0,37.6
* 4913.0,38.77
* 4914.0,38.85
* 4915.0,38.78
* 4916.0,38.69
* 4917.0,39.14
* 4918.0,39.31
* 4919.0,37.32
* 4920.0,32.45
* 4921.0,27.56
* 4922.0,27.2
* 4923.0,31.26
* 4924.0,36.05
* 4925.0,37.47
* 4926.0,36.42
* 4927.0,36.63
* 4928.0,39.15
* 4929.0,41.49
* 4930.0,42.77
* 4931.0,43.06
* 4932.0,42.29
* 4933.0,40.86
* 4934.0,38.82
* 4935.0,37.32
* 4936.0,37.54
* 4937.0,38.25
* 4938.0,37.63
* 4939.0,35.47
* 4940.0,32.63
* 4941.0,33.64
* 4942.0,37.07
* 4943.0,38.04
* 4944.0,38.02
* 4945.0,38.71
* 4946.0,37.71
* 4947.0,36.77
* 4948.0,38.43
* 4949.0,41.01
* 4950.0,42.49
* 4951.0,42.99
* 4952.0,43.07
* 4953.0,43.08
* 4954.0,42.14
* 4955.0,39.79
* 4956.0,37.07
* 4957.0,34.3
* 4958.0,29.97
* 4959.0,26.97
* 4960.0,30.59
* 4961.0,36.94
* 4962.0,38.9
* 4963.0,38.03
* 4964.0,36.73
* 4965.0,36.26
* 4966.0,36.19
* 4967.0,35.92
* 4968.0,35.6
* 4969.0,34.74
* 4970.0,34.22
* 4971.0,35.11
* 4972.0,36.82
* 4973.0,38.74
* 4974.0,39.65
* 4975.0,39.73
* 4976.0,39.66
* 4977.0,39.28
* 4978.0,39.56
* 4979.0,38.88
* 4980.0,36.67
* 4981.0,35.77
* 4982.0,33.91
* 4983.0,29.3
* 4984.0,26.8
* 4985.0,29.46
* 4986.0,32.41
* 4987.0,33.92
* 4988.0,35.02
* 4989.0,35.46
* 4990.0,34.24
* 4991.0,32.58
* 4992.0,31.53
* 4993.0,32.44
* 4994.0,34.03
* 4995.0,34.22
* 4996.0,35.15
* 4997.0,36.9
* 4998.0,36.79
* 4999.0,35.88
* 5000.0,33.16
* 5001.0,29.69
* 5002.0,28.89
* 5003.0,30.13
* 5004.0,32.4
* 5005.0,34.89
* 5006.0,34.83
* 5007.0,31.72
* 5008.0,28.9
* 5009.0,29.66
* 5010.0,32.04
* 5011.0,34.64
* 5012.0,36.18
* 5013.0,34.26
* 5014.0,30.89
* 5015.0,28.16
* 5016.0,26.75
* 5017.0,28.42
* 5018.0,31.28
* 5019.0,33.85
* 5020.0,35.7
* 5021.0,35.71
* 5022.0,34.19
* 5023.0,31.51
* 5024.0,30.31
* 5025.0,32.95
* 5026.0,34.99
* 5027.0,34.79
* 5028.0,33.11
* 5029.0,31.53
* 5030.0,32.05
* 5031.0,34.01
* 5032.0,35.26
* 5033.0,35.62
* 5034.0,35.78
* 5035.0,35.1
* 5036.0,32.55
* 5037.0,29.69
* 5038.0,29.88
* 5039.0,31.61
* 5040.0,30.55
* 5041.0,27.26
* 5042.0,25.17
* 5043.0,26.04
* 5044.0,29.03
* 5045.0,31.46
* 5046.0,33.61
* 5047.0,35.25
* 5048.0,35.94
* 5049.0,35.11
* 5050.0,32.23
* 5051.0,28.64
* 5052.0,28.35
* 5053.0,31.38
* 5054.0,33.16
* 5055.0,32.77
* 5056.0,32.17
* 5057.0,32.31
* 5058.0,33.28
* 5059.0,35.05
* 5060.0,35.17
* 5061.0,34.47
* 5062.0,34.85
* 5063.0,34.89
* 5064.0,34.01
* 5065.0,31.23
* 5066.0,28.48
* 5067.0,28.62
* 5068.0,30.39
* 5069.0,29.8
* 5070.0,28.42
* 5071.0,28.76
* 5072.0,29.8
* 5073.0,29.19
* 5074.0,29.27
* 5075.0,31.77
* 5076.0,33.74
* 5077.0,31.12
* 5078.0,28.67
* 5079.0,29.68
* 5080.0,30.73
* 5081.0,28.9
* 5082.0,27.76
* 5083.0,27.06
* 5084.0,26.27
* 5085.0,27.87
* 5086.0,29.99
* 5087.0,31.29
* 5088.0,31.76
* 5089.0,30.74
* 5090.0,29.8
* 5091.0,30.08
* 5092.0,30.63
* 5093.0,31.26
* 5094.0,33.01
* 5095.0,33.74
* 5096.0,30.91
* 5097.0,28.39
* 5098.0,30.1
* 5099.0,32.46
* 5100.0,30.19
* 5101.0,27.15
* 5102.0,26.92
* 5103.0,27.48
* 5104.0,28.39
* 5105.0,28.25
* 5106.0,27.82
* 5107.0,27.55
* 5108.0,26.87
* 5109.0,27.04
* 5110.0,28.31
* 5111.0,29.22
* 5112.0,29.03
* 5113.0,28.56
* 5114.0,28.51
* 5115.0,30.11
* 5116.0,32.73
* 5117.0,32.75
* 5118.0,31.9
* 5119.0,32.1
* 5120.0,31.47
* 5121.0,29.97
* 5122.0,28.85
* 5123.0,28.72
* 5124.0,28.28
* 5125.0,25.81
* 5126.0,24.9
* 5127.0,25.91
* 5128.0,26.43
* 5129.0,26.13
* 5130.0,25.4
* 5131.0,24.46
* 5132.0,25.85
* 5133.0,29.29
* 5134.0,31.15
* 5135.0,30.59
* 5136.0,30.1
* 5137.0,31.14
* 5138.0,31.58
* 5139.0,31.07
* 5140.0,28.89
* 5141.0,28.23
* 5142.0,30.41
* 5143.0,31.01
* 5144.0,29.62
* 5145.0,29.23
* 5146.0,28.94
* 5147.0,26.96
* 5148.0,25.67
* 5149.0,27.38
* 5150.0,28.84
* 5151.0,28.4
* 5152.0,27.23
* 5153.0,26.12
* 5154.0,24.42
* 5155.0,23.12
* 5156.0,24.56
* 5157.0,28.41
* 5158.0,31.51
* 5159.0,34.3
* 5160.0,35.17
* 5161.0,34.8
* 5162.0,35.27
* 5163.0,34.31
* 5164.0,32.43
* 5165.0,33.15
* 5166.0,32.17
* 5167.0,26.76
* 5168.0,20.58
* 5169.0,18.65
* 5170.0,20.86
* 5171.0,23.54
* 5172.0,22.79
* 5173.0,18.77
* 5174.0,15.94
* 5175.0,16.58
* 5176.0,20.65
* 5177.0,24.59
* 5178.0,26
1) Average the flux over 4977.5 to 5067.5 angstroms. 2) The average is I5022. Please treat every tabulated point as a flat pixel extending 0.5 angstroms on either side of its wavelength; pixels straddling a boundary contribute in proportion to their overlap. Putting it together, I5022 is 32.6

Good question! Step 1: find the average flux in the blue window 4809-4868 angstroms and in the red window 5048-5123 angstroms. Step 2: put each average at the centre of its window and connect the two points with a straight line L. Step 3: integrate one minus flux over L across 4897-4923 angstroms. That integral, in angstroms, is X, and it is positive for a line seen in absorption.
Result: -2.3 angstroms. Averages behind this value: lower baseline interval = 36.8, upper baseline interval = 30.4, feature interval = 38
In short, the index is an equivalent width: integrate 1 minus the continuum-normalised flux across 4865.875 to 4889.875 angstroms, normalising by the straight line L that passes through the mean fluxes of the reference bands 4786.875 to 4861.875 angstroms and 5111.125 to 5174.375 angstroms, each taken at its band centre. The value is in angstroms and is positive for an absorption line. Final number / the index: -1.2 angstroms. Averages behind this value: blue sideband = 36.2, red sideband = 28.3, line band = 36.6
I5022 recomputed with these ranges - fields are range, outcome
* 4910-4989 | 36.9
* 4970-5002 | 34.8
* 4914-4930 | 36.2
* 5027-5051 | 32.1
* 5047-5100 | 31.1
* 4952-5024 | 34.3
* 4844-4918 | 37.6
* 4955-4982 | 36.3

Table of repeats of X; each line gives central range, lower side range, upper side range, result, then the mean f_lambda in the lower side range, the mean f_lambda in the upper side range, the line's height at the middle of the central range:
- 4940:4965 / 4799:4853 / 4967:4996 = -1.5 angstroms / 36.6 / 35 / 35.3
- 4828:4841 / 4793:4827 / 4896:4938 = 0.7 angstroms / 36.6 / 38.4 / 37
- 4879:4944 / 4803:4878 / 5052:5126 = -4.6 angstroms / 36.8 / 30.2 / 34.9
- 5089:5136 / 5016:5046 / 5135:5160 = 1.1 angstroms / 32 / 28.8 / 29.8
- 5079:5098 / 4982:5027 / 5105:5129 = -0.2 angstroms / 32.6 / 28.8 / 29.7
